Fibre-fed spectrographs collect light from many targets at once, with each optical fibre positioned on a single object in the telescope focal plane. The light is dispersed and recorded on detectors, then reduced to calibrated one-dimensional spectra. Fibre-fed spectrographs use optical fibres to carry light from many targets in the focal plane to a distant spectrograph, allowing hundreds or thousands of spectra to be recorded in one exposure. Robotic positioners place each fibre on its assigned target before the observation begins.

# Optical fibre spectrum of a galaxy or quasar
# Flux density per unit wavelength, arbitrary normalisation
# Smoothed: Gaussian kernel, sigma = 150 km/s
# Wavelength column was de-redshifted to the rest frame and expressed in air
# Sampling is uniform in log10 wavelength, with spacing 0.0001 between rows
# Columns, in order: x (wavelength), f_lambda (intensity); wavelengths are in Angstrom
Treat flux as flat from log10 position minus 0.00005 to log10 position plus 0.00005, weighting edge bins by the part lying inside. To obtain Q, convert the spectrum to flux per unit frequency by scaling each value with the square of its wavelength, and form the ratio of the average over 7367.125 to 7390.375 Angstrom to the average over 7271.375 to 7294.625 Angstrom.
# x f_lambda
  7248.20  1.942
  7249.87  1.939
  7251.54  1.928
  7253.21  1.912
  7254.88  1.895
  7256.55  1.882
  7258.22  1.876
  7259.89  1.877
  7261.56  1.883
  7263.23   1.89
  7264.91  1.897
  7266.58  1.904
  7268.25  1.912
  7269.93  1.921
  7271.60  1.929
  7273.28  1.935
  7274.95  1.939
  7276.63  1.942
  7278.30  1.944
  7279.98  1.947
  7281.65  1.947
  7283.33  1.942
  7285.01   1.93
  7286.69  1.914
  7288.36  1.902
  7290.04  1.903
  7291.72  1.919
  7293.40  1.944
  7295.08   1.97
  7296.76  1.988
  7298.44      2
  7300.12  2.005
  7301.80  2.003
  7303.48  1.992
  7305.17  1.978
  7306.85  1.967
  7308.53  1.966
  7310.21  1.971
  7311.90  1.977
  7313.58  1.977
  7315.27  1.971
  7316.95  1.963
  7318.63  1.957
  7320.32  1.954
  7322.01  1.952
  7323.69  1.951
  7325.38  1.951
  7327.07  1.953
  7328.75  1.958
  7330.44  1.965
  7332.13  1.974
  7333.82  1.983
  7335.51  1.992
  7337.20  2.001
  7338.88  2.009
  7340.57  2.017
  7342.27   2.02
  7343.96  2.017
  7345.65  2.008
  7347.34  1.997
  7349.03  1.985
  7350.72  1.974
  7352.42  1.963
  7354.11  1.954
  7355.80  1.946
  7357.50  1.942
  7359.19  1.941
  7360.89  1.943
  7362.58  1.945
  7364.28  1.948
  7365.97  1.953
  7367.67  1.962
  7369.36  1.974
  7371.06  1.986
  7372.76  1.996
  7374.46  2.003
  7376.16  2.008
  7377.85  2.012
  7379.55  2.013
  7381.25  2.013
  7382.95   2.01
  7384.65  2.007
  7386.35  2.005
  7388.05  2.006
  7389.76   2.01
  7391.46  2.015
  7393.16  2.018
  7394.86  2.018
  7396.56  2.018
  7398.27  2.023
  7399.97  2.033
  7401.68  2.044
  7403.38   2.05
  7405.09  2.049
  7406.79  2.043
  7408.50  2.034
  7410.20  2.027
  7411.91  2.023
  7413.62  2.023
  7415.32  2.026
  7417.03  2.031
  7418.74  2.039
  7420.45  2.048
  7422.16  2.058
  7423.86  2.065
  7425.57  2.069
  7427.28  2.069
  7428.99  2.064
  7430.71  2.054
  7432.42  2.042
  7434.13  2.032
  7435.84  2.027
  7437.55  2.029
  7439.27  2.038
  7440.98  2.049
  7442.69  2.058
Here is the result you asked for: 1.1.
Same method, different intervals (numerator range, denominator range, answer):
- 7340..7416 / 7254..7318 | 1.06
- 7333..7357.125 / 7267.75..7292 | 1.05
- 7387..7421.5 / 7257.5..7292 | 1.10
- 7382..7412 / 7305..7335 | 1.05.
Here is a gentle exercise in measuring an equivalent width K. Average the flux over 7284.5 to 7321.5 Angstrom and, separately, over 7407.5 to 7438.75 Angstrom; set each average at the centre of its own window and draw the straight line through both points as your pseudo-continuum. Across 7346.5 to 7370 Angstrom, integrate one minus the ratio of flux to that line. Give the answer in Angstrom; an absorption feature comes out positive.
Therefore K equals 0.5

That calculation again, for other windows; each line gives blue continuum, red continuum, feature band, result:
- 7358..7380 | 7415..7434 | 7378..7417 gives -0.18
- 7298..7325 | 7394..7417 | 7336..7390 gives 0.51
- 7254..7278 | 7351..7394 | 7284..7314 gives -0.47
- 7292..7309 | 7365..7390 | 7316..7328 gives 0.18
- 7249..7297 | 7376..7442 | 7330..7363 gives 0.02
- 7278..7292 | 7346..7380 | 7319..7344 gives -0.31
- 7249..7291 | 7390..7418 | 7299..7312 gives -0.25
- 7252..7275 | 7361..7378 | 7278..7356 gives -1.13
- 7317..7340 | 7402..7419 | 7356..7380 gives 0.35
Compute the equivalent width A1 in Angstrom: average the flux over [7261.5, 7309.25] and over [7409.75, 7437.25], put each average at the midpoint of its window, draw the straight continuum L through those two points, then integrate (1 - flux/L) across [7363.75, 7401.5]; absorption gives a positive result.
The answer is 0.21 Angstrom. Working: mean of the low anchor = 1.94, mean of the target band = 2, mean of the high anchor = 2.04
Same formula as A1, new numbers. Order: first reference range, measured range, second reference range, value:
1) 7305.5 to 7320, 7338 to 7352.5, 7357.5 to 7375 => -0.26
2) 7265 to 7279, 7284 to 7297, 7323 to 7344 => 0.08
